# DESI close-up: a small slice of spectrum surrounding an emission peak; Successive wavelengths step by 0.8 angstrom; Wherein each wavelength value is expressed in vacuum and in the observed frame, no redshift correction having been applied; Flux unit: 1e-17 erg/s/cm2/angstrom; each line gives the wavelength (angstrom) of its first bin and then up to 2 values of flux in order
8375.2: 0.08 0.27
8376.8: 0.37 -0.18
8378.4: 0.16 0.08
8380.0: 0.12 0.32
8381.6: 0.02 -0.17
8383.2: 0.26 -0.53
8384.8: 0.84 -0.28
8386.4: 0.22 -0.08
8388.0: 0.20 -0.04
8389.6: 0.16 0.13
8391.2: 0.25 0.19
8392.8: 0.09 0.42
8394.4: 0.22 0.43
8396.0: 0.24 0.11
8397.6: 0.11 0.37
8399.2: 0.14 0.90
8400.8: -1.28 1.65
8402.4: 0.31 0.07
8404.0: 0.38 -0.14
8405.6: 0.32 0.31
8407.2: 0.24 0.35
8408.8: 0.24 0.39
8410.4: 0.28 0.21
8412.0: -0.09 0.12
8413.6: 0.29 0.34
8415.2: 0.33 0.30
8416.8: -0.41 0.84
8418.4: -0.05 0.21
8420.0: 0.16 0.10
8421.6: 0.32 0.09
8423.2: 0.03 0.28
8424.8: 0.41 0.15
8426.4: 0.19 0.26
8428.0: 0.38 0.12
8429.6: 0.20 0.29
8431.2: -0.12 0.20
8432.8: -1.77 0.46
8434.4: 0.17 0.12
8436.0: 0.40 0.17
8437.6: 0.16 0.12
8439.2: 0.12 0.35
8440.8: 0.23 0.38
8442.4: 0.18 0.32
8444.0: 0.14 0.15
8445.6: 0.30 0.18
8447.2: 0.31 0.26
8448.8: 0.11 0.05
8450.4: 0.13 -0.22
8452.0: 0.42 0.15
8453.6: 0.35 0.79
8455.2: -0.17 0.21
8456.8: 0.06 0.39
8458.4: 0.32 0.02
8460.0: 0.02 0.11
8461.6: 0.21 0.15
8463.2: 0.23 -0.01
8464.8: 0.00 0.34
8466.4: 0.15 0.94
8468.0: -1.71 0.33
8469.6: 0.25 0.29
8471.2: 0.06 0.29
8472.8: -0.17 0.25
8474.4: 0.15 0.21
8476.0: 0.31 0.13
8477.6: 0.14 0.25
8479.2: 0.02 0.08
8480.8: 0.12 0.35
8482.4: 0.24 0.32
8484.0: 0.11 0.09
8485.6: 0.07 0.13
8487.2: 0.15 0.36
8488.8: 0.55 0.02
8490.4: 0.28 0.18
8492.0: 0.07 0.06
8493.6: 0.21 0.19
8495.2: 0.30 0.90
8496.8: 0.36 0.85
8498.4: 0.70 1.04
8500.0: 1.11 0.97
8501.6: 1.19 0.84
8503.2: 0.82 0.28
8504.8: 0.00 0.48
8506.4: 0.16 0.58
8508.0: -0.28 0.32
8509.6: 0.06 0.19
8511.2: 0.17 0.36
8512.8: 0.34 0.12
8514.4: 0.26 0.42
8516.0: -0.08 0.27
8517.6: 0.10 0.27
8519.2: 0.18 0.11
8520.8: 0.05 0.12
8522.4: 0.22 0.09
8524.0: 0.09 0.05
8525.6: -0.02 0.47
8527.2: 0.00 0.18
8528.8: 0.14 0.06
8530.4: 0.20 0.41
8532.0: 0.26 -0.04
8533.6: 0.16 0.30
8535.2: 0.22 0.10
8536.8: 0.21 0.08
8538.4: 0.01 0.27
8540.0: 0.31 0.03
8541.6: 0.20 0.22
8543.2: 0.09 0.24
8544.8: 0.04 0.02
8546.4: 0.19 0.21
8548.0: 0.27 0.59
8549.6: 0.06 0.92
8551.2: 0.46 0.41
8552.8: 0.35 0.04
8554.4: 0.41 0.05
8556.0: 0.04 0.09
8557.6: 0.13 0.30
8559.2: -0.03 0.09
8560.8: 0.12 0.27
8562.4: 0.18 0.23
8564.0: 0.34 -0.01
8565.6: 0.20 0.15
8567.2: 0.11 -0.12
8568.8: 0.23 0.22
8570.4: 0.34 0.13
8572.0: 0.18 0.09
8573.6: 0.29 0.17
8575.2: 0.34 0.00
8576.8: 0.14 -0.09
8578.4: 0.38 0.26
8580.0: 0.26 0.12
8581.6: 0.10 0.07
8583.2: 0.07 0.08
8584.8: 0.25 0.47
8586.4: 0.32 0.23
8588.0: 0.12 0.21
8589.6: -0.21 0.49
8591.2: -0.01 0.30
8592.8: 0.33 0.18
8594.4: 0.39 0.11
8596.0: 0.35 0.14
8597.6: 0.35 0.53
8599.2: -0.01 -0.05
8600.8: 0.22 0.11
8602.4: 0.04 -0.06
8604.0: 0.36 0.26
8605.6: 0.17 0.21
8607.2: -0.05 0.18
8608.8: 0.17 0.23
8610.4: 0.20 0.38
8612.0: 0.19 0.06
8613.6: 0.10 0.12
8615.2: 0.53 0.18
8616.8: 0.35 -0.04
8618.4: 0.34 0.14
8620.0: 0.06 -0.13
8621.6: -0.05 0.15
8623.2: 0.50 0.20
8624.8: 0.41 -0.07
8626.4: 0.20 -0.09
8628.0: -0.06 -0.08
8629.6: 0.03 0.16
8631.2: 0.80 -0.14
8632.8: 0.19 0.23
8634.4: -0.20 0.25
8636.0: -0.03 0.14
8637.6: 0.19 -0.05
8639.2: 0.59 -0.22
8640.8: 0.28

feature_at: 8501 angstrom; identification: H-beta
